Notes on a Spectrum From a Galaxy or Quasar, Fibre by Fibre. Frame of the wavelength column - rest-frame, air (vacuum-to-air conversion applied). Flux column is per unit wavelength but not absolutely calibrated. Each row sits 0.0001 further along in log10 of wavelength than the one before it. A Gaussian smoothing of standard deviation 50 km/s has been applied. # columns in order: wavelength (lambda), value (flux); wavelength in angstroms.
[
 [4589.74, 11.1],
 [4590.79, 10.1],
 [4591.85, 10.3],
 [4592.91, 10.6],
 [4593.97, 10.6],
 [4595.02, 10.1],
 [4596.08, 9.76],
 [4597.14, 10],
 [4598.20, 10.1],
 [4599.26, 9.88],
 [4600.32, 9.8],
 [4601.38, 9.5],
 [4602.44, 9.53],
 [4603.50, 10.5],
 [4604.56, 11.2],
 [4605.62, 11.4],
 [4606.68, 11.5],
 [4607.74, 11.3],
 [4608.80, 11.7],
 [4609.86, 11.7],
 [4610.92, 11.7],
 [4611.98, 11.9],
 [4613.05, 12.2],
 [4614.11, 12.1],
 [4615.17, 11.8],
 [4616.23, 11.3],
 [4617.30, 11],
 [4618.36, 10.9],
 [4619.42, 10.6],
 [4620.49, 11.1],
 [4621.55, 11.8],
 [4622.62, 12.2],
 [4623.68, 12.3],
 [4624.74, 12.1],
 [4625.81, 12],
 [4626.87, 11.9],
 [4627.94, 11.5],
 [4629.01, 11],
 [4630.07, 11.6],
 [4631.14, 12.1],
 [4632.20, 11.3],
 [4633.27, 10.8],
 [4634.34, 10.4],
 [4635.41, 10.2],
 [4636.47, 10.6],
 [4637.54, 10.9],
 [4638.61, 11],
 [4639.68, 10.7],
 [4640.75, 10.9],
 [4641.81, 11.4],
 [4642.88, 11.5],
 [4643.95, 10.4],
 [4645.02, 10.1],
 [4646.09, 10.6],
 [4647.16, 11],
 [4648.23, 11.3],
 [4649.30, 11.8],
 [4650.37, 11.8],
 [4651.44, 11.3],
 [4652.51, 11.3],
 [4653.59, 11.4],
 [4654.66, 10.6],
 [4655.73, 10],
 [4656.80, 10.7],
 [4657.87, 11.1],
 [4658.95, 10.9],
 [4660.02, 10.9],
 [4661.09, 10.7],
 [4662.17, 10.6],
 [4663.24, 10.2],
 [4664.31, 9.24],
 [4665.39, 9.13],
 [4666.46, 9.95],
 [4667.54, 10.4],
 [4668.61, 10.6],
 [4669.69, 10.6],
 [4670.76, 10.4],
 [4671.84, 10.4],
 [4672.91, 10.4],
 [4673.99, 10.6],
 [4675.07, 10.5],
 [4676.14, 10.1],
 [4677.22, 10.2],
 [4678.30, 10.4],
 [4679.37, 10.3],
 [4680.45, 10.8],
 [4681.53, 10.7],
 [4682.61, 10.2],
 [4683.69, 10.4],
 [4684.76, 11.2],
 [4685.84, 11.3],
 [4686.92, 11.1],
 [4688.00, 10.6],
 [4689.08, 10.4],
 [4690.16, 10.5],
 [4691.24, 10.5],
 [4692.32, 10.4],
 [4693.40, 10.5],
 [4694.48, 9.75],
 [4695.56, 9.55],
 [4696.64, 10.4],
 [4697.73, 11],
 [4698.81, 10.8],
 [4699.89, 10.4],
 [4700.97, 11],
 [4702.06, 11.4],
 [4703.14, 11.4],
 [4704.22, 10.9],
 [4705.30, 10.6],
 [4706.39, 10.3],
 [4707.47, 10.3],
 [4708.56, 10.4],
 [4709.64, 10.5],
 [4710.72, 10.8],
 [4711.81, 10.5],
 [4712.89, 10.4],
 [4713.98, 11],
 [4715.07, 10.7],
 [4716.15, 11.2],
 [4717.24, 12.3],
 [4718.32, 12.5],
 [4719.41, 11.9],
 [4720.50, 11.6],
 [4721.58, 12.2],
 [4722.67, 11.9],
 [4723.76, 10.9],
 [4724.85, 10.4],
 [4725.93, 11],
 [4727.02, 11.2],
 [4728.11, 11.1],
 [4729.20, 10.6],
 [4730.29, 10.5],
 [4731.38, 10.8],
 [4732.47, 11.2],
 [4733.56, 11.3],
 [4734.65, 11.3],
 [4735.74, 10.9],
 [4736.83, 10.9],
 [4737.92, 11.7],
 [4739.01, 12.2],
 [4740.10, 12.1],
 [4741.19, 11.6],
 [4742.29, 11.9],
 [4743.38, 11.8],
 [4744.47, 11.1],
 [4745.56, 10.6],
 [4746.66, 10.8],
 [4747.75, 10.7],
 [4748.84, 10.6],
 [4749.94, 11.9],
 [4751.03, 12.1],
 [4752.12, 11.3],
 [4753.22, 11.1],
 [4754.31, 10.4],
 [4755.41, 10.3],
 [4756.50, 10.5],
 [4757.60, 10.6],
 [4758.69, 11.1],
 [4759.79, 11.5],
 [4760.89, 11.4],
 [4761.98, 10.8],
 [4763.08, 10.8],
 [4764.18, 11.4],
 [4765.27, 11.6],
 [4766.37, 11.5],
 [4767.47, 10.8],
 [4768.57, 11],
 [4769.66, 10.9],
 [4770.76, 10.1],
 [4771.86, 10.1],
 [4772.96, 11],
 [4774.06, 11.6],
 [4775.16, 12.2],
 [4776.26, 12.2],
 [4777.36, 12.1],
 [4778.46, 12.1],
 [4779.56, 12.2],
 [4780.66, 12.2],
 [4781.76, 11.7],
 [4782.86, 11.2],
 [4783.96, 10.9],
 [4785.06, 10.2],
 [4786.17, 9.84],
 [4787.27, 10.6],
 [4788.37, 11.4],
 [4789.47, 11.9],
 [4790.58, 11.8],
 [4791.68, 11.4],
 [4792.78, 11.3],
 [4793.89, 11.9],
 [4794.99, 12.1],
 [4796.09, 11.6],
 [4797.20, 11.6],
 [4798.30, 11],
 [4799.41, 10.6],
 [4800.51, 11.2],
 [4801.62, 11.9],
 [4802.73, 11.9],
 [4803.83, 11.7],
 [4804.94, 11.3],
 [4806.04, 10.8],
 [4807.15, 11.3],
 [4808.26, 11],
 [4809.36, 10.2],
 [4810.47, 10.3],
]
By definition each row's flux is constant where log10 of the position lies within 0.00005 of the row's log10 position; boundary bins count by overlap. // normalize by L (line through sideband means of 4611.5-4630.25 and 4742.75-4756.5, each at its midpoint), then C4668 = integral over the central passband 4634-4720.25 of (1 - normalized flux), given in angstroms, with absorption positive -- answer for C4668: 5.05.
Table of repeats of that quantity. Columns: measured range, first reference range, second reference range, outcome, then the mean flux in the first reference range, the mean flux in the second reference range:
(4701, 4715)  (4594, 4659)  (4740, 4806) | 0.6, 11.1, 11.3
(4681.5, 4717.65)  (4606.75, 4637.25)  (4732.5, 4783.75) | 2.2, 11.5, 11.3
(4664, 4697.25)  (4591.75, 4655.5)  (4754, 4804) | 2.3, 11.1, 11.3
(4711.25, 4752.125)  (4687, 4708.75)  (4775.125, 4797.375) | -1.3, 10.6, 11.5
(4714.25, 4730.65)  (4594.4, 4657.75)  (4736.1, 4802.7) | -0.2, 11.1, 11.3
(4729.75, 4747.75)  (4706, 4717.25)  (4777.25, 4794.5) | -0.5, 10.7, 11.4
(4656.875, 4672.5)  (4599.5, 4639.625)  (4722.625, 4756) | 1.2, 11.2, 11.2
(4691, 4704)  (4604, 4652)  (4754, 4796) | 0.8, 11.3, 11.2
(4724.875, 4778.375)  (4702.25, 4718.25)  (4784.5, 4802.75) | -0.4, 10.9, 11.3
